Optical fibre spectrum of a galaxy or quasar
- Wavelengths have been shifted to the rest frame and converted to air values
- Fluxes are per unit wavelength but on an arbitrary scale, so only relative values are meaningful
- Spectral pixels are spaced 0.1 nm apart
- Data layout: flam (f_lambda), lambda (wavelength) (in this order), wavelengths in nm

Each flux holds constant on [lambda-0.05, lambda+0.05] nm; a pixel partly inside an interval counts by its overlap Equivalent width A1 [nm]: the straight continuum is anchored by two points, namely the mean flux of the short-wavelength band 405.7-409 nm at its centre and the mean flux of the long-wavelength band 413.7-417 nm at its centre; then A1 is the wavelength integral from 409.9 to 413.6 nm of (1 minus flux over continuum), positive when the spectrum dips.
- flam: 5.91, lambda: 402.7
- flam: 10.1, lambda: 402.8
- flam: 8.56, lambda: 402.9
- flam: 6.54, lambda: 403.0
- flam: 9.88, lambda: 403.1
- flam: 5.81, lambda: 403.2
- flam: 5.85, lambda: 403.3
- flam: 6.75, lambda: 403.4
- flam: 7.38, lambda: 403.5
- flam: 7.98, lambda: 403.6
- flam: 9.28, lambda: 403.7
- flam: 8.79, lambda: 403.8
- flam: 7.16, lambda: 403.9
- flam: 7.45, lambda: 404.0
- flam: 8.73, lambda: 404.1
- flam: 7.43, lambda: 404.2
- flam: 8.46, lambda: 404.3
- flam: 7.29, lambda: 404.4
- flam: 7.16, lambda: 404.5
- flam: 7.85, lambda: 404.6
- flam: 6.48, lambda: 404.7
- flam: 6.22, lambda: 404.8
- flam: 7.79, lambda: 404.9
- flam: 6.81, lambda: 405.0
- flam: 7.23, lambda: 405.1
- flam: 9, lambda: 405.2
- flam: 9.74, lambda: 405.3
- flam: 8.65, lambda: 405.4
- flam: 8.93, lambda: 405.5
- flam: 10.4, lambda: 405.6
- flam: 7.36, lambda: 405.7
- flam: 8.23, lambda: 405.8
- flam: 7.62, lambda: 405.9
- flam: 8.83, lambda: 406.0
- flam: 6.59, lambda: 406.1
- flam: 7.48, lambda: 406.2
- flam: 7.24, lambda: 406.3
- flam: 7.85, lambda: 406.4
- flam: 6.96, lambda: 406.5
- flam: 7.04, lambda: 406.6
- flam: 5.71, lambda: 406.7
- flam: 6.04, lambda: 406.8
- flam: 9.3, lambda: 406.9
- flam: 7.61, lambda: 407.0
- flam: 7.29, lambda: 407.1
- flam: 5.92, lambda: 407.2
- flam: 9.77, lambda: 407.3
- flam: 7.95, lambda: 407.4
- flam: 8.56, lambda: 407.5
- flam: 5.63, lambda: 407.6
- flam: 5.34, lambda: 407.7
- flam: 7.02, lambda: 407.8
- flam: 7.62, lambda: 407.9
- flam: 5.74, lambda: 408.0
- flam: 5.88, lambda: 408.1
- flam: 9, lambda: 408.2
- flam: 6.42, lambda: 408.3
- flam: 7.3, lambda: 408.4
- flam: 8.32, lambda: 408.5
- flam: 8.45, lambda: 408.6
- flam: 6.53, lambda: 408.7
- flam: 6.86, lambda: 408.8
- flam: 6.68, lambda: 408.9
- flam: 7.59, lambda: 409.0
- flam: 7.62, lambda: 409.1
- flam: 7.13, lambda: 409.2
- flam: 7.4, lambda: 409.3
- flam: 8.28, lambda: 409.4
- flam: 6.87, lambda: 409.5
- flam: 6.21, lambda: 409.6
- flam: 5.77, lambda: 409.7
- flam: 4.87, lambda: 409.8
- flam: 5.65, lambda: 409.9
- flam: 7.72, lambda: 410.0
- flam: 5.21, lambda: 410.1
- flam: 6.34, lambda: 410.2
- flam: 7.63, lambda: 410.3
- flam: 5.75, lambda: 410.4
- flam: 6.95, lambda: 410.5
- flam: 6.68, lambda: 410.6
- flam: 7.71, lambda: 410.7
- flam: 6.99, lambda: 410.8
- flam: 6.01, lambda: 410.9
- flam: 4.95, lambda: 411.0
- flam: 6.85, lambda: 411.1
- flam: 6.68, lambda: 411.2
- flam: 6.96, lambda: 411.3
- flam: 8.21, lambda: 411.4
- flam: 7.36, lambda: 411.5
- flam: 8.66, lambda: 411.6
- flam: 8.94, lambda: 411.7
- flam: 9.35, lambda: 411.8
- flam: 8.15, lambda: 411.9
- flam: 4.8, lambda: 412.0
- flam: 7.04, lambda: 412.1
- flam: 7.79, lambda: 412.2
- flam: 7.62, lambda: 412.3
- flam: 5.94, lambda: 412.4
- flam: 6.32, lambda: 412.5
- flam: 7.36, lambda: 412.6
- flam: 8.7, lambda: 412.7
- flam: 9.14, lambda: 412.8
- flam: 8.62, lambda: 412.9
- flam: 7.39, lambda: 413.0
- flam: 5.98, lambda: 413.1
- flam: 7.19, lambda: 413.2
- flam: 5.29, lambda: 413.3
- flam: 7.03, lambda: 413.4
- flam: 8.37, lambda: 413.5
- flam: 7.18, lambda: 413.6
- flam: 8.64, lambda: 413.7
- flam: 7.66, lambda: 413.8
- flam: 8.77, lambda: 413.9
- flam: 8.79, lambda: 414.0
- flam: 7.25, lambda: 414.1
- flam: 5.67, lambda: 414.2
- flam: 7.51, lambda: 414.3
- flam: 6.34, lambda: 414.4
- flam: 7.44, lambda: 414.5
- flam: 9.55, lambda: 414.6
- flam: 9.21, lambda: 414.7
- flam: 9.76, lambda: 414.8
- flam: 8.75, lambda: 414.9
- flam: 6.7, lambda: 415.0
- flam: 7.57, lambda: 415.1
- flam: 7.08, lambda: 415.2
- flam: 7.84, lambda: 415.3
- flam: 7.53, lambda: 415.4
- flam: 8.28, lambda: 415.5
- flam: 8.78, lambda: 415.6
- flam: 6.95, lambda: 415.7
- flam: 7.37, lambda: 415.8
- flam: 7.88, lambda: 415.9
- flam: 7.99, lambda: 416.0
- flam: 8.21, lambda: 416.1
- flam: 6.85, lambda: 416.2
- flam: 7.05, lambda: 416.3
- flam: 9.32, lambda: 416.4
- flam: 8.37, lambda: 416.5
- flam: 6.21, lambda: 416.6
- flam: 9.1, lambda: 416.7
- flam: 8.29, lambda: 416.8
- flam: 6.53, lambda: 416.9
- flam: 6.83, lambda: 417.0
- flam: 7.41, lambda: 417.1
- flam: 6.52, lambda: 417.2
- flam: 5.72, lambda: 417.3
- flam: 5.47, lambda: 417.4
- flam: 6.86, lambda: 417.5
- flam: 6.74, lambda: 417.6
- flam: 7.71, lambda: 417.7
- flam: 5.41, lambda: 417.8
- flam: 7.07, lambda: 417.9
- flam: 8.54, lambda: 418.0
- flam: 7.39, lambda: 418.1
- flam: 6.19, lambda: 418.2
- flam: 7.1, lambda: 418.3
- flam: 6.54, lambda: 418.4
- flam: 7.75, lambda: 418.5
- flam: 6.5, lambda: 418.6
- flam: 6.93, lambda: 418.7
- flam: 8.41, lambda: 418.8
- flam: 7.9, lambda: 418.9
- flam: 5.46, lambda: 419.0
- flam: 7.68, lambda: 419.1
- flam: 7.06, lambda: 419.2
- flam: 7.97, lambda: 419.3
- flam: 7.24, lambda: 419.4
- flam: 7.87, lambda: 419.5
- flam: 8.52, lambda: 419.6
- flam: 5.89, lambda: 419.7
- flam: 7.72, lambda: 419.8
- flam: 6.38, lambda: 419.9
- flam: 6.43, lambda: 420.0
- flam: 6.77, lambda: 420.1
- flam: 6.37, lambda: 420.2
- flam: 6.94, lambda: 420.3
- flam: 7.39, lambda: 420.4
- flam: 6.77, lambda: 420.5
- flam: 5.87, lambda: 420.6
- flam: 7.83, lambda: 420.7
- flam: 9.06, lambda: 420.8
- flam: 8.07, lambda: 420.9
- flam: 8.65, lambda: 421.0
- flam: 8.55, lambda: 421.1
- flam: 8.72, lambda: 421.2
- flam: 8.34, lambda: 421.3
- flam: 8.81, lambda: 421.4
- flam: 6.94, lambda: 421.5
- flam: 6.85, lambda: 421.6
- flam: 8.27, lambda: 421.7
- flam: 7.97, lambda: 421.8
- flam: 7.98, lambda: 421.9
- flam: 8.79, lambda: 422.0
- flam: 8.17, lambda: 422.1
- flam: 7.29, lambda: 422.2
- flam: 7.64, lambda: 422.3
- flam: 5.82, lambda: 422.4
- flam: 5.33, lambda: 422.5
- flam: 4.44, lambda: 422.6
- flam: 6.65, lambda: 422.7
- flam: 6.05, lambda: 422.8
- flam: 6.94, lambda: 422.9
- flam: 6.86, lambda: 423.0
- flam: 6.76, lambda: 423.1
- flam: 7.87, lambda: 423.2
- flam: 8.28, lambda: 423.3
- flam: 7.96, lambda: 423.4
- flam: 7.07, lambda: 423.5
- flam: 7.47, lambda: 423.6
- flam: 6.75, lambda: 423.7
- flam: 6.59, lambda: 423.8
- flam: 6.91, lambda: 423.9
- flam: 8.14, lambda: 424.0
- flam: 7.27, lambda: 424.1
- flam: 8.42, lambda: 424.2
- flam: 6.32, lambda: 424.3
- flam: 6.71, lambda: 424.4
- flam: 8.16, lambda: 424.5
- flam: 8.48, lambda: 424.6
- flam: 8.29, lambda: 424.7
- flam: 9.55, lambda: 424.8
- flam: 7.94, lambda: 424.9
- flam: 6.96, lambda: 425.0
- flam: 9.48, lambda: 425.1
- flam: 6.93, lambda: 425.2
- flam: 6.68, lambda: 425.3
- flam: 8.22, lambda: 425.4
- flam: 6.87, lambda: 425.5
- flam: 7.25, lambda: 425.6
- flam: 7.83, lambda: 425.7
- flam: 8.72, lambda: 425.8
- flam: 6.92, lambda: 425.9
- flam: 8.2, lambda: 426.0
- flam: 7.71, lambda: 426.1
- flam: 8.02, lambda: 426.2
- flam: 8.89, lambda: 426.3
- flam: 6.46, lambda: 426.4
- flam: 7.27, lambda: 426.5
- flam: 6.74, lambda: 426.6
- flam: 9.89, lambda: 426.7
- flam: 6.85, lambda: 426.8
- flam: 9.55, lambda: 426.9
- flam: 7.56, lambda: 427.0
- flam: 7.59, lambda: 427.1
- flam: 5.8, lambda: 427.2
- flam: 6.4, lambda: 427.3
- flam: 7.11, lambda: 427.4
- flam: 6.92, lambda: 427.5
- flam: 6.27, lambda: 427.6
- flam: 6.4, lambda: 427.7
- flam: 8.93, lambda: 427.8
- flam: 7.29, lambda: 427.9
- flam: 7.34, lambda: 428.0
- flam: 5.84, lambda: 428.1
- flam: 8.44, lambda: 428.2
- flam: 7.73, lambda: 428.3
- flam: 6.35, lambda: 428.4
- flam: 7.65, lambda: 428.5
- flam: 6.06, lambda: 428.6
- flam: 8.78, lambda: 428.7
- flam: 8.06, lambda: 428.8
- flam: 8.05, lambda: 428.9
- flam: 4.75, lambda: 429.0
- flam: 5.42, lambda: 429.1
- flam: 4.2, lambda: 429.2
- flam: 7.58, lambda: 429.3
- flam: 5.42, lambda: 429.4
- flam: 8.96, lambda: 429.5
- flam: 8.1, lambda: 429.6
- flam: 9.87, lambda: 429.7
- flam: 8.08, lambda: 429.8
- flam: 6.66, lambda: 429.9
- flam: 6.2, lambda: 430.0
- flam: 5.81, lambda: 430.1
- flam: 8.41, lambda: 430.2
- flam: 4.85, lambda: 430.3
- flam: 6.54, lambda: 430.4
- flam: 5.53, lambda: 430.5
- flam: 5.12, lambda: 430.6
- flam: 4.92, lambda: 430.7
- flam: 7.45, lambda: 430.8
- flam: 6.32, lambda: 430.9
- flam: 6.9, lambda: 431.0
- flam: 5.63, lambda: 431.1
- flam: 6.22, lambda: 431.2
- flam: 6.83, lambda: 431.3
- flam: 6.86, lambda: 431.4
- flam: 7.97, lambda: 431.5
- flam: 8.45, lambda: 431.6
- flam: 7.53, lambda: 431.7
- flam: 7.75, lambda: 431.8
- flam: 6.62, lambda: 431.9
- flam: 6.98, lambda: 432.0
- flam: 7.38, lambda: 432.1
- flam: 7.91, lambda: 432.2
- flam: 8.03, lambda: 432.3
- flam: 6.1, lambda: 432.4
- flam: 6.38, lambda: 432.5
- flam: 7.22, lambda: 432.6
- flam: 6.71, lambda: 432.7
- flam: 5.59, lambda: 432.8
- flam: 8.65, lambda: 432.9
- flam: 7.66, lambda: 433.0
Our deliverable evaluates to 0.22 nm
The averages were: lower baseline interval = 7.28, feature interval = 7.14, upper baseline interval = 7.83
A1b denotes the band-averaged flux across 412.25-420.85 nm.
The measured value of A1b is 7.39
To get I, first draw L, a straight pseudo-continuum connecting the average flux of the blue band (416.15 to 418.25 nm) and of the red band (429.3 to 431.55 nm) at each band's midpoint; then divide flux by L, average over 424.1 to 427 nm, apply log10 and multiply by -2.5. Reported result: -0.14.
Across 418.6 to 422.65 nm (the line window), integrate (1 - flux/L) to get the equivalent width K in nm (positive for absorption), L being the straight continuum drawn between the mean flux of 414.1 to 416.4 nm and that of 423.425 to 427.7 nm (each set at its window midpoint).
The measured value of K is 0.15 nm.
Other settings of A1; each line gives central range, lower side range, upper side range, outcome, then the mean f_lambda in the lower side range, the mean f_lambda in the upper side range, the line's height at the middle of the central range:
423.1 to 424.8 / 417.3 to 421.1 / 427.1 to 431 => -0.14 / 7.15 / 6.84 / 7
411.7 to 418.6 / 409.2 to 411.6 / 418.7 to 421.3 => -0.40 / 6.71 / 7.43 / 7.06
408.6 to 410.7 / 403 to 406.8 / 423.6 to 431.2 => 0.23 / 7.68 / 7.23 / 7.58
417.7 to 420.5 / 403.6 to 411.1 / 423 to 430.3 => 0.10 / 7.3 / 7.4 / 7.36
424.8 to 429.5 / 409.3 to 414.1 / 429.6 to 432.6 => -0.26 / 7.16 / 6.9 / 6.95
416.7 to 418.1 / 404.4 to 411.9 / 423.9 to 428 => 0.09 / 7.29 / 7.61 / 7.46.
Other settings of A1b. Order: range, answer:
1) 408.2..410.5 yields 6.89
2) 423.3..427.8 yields 7.56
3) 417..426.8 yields 7.36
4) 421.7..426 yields 7.42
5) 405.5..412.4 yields 7.18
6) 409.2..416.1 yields 7.35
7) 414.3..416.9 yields 7.9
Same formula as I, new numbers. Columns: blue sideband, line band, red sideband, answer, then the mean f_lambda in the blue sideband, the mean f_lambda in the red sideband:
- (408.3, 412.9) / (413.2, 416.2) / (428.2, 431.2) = -0.105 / 7.11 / 6.76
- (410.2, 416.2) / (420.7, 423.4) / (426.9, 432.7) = -0.045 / 7.5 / 6.96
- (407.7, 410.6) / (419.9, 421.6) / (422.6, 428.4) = -0.038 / 6.86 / 7.45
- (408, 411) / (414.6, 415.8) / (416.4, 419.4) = -0.150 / 6.84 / 7.13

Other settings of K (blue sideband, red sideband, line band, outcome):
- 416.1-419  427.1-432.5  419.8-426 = -0.35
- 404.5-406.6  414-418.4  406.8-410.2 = 0.30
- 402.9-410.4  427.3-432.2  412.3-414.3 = -0.06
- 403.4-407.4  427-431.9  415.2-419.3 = 0.02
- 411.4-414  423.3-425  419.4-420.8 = 0.10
